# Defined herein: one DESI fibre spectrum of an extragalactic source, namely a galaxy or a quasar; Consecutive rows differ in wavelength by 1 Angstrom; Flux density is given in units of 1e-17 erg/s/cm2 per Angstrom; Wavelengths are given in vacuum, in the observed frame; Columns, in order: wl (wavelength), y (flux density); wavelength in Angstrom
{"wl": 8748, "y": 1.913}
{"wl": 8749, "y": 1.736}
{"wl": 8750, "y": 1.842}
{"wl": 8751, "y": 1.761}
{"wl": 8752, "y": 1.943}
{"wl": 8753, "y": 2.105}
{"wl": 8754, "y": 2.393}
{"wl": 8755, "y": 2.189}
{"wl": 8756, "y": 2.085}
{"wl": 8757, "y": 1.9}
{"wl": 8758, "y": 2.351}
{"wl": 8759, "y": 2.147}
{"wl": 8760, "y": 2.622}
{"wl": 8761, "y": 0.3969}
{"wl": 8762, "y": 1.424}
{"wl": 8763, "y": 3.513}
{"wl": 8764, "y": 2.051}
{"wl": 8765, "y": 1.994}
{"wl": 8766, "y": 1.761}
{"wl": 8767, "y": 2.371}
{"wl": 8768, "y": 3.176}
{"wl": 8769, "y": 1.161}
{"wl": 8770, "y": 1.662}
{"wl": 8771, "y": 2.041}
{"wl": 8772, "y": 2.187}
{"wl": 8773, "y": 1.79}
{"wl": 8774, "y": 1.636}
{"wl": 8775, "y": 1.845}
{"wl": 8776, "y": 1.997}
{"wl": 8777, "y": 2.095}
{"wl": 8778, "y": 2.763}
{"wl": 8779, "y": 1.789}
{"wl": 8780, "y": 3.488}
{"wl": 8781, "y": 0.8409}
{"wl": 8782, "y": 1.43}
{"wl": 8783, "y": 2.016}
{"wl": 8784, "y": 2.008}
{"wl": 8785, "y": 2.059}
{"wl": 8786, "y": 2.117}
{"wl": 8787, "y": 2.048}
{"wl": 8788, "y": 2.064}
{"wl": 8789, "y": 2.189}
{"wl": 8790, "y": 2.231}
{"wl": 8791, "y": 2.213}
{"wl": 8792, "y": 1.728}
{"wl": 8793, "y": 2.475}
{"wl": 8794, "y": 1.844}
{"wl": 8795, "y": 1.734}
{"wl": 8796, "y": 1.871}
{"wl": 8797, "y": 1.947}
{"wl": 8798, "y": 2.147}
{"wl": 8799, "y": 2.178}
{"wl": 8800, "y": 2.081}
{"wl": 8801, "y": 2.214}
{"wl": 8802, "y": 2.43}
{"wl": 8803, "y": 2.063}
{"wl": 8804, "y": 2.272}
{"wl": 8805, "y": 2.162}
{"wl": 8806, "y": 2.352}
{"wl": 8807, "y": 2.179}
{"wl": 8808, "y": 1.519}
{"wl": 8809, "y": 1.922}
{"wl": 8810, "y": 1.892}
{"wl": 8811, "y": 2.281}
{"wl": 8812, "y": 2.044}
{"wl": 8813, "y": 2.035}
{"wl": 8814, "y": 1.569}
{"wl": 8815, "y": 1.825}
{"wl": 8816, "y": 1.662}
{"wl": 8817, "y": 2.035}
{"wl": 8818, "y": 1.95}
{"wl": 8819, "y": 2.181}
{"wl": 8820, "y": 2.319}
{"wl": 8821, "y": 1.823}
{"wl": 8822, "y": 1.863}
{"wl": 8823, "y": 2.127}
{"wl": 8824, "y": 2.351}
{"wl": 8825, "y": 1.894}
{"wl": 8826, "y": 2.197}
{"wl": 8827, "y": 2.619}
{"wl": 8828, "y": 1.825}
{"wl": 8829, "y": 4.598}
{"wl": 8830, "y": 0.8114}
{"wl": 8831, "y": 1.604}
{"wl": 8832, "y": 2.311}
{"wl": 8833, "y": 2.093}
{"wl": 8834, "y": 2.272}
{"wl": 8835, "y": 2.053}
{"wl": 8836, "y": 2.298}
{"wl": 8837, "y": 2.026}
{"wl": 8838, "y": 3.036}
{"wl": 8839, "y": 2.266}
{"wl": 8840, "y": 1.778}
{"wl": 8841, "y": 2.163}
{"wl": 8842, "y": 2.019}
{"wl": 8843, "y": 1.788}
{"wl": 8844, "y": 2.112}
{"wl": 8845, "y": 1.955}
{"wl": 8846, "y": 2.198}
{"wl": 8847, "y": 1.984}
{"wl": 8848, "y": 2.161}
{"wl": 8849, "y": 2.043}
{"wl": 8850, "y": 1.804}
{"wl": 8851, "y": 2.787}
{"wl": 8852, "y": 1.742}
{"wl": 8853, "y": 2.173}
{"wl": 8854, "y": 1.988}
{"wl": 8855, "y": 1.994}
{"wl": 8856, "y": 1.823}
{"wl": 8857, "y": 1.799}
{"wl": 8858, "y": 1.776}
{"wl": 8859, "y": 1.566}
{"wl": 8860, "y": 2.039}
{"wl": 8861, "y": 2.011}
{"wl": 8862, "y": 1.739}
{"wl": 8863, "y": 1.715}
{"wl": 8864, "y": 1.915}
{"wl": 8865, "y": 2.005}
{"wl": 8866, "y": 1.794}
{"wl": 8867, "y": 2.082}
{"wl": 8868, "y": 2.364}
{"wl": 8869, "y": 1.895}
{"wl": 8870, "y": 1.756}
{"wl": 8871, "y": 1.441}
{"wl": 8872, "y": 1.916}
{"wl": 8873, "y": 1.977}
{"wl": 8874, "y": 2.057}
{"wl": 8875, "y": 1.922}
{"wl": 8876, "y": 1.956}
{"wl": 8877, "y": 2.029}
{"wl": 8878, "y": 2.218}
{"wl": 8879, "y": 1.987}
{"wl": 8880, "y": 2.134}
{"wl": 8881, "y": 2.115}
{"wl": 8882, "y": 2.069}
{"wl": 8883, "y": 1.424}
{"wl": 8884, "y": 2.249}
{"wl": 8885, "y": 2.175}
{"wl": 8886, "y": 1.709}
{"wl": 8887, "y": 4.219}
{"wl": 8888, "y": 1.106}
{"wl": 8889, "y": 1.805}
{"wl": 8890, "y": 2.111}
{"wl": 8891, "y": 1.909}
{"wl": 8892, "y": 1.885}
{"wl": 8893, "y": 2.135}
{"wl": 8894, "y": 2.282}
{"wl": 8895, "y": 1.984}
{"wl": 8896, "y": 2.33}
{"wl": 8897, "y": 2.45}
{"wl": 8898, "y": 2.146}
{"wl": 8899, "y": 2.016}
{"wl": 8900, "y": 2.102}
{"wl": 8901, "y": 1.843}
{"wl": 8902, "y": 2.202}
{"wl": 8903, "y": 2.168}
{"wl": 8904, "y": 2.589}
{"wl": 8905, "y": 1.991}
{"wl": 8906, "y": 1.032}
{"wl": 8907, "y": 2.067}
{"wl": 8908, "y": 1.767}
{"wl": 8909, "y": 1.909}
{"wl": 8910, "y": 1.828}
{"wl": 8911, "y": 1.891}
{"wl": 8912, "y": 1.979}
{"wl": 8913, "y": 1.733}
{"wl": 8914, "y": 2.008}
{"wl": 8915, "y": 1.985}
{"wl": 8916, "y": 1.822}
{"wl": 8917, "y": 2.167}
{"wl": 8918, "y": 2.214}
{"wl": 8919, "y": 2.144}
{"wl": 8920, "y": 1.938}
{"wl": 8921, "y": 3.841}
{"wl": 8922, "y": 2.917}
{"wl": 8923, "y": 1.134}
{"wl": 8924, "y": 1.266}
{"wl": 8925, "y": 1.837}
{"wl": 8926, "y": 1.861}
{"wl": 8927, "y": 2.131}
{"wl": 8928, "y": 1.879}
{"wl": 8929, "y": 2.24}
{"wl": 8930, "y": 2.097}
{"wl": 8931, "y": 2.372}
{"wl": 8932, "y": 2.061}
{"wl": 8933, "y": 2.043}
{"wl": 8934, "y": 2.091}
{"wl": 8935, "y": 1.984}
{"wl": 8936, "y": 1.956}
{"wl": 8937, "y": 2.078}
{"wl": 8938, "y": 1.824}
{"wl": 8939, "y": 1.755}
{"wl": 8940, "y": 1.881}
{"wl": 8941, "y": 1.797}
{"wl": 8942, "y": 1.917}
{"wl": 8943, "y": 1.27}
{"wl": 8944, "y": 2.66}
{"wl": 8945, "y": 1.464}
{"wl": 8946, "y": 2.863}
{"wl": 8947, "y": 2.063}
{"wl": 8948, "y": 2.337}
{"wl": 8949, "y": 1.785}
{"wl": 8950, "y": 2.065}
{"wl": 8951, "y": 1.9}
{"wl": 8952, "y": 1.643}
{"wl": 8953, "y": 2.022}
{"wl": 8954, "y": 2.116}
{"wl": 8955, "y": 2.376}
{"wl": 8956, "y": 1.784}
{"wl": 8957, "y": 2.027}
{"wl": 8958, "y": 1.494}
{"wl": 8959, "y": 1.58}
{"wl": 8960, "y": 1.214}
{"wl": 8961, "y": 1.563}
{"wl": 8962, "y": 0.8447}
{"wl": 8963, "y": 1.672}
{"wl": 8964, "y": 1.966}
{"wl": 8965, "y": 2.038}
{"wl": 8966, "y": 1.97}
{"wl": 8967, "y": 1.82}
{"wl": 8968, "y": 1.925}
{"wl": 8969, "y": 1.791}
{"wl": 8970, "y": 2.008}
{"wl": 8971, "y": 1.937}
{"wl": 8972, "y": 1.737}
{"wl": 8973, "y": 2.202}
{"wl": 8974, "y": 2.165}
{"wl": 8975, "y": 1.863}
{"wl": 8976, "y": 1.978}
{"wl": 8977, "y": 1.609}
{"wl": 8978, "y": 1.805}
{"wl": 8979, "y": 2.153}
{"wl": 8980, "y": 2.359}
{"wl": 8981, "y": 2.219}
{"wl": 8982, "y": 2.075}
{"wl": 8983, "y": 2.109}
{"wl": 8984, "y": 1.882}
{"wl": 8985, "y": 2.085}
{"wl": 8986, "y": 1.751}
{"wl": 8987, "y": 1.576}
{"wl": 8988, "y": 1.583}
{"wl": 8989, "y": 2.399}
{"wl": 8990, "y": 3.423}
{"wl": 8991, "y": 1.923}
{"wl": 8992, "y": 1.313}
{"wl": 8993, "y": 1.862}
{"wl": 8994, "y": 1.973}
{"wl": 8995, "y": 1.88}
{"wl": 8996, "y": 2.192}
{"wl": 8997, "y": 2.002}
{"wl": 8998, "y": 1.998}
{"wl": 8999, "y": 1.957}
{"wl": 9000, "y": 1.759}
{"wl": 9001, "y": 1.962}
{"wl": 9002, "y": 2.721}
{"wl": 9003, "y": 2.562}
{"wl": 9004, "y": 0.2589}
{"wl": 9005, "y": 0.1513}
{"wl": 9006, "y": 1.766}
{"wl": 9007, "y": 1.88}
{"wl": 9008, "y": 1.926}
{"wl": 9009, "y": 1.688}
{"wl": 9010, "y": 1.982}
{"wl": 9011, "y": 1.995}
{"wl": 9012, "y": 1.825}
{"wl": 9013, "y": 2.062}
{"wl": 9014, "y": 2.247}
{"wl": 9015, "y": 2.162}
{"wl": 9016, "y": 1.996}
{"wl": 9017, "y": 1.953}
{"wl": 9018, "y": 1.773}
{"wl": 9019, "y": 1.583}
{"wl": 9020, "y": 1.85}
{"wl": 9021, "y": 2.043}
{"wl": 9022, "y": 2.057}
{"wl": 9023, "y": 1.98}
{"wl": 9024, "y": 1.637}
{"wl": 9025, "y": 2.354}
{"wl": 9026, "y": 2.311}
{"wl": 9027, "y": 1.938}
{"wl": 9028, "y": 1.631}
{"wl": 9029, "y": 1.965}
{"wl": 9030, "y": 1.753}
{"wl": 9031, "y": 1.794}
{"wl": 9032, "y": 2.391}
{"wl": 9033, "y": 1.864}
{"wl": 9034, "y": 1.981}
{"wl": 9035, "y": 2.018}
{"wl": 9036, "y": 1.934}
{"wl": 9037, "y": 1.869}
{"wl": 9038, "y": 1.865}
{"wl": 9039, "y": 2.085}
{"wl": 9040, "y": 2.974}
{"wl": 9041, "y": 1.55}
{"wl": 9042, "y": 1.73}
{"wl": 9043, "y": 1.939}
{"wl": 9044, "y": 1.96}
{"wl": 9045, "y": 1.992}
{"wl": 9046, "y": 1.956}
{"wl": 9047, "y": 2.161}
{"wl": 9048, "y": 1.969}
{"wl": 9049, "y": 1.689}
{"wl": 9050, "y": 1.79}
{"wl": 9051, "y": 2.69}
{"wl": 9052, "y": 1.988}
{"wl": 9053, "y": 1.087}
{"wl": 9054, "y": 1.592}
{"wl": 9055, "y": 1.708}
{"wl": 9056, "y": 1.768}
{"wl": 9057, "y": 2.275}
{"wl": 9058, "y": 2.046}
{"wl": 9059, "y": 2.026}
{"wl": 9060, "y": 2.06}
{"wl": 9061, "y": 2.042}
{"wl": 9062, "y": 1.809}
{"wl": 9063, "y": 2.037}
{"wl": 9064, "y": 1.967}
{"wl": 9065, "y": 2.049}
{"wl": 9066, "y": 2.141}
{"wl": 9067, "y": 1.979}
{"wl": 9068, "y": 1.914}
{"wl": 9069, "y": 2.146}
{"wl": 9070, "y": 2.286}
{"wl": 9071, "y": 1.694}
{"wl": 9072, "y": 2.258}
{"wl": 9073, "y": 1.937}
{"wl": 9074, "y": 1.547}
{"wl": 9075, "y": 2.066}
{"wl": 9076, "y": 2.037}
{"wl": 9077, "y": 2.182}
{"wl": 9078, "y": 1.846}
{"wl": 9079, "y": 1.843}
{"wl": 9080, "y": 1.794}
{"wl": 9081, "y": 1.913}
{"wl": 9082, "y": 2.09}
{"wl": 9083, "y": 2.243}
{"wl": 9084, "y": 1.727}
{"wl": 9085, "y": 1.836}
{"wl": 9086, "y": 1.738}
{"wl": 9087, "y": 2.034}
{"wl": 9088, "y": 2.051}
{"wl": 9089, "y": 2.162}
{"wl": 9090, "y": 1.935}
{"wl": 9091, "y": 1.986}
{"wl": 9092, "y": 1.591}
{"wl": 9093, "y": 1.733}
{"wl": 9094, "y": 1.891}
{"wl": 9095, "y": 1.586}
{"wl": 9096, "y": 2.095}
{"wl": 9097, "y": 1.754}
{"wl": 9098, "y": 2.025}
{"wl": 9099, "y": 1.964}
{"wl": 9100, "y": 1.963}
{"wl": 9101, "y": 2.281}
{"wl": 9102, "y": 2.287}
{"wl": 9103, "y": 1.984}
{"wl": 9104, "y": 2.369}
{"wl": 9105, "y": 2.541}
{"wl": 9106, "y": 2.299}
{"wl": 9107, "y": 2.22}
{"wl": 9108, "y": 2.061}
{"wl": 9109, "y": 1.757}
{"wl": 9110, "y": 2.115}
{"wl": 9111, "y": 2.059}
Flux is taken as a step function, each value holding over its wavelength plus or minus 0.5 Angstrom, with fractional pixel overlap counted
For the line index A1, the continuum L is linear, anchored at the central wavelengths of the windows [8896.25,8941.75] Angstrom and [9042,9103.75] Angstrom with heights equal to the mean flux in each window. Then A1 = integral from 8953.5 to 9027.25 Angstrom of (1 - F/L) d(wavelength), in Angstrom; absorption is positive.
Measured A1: 3.36 Angstrom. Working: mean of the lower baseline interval 2.02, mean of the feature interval 1.9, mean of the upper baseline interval 1.95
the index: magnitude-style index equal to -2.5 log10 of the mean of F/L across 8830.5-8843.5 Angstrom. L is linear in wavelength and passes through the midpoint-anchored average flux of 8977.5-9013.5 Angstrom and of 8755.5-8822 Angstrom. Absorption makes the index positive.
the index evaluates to -0.066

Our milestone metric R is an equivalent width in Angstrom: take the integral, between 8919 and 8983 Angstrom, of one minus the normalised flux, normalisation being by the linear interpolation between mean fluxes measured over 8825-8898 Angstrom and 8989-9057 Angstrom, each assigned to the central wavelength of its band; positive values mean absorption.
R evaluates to 0.9 Angstrom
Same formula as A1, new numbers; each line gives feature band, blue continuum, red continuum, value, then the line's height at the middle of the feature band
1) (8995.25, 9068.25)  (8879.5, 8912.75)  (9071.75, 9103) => 1.82 Angstrom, 1.98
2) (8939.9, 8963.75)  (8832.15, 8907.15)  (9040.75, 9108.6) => 1.93 Angstrom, 2.01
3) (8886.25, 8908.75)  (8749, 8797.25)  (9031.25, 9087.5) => -1.04 Angstrom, 2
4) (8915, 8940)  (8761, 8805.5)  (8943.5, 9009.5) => -1.57 Angstrom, 1.94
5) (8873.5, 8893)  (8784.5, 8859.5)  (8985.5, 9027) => -0.38 Angstrom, 2.02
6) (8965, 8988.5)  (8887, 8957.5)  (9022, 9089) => 0.71 Angstrom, 2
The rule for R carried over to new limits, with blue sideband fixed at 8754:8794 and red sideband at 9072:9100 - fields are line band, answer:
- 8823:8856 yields -2.1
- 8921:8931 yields -0.3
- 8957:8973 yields 1.9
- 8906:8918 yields 0.6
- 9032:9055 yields -0.1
